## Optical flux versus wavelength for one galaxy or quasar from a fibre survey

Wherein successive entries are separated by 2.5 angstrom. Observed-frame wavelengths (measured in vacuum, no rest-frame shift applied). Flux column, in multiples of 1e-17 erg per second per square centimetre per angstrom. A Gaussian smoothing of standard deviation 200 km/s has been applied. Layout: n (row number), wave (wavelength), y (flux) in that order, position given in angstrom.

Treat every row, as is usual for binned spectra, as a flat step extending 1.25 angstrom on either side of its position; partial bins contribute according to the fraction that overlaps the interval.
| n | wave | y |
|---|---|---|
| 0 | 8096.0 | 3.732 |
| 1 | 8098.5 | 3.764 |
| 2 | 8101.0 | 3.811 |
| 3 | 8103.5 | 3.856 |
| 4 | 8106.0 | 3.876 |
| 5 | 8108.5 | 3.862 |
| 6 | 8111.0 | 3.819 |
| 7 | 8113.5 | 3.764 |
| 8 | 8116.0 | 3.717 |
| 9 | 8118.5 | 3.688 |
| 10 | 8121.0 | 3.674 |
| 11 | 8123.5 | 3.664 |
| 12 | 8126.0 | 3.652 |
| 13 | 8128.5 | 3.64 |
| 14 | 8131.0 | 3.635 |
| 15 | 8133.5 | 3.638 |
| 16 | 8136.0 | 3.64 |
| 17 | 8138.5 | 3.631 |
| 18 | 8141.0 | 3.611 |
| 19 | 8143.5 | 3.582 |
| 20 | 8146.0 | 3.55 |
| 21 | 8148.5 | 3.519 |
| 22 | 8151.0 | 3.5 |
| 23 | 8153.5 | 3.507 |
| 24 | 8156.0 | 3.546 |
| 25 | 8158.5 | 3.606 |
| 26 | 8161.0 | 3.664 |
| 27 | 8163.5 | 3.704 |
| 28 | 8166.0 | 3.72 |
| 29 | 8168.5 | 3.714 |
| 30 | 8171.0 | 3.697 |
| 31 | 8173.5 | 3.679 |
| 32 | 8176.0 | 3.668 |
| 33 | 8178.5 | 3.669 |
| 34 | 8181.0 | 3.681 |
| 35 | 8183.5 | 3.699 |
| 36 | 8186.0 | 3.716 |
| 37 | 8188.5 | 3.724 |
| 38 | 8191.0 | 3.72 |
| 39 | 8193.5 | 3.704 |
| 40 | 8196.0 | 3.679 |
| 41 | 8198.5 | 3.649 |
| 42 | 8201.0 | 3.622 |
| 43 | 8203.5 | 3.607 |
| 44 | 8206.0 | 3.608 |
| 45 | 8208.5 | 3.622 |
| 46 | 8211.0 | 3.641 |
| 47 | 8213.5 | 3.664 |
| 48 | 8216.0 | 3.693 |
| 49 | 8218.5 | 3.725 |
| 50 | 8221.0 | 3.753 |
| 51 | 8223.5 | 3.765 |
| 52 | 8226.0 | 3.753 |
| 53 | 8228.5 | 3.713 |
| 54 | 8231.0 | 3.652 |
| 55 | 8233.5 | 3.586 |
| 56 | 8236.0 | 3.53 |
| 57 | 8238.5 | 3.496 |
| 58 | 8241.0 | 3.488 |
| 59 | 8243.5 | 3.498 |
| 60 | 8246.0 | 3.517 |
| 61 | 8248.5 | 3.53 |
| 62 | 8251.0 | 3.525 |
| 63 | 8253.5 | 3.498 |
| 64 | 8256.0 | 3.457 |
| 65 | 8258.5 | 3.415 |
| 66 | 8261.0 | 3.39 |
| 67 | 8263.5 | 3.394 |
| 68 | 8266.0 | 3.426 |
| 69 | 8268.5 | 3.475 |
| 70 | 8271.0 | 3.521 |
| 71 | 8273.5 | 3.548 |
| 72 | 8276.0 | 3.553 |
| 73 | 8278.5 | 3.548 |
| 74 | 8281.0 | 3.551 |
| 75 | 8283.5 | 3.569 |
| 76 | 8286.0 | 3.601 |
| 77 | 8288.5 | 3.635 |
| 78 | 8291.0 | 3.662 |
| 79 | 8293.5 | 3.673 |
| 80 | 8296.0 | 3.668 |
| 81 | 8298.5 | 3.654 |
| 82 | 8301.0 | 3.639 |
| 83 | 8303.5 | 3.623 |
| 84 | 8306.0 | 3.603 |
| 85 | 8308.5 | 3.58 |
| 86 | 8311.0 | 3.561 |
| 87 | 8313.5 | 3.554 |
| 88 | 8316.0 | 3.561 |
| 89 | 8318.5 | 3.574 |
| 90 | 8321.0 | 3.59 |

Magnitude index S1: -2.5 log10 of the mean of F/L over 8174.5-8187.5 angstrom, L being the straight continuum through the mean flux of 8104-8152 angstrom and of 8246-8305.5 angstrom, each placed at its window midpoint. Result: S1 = -0.02 mag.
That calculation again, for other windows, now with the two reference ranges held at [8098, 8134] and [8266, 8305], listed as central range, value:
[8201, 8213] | 0.01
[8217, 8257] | 0.01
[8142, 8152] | 0.05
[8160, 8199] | 0.00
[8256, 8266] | 0.06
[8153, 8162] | 0.04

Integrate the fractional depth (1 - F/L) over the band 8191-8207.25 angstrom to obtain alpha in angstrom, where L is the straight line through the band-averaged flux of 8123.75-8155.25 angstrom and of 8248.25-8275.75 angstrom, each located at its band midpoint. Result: -0.5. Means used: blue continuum 3.59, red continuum 3.47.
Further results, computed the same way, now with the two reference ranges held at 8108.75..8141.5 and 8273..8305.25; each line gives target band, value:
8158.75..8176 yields -0.12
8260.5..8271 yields 0.54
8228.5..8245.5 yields 0.38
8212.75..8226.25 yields -0.31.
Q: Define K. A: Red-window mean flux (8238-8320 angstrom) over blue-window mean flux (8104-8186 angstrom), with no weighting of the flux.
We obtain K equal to 1.0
